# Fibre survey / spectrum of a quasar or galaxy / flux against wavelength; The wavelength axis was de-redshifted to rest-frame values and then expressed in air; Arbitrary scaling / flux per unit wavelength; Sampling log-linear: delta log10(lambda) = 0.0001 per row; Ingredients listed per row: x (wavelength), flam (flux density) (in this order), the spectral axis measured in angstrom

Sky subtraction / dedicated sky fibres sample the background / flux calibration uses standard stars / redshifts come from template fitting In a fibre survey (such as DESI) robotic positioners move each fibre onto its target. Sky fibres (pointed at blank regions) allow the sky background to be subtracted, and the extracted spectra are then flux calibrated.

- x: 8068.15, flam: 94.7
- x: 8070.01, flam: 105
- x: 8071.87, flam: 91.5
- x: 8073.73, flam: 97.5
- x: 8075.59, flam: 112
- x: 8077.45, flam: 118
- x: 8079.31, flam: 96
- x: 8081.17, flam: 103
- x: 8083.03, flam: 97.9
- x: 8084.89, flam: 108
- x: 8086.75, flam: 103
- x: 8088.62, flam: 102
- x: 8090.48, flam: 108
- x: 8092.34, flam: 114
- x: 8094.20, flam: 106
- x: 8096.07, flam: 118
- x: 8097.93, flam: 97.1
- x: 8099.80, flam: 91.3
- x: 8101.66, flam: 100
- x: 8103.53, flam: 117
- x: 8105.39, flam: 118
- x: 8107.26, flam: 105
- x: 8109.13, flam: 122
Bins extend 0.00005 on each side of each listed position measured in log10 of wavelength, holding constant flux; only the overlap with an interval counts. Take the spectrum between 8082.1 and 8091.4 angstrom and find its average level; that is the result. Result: 104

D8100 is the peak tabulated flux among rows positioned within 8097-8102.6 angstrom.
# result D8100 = 100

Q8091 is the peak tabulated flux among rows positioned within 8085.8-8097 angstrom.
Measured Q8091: 118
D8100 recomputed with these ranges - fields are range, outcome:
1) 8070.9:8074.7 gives 97.5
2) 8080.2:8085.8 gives 108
